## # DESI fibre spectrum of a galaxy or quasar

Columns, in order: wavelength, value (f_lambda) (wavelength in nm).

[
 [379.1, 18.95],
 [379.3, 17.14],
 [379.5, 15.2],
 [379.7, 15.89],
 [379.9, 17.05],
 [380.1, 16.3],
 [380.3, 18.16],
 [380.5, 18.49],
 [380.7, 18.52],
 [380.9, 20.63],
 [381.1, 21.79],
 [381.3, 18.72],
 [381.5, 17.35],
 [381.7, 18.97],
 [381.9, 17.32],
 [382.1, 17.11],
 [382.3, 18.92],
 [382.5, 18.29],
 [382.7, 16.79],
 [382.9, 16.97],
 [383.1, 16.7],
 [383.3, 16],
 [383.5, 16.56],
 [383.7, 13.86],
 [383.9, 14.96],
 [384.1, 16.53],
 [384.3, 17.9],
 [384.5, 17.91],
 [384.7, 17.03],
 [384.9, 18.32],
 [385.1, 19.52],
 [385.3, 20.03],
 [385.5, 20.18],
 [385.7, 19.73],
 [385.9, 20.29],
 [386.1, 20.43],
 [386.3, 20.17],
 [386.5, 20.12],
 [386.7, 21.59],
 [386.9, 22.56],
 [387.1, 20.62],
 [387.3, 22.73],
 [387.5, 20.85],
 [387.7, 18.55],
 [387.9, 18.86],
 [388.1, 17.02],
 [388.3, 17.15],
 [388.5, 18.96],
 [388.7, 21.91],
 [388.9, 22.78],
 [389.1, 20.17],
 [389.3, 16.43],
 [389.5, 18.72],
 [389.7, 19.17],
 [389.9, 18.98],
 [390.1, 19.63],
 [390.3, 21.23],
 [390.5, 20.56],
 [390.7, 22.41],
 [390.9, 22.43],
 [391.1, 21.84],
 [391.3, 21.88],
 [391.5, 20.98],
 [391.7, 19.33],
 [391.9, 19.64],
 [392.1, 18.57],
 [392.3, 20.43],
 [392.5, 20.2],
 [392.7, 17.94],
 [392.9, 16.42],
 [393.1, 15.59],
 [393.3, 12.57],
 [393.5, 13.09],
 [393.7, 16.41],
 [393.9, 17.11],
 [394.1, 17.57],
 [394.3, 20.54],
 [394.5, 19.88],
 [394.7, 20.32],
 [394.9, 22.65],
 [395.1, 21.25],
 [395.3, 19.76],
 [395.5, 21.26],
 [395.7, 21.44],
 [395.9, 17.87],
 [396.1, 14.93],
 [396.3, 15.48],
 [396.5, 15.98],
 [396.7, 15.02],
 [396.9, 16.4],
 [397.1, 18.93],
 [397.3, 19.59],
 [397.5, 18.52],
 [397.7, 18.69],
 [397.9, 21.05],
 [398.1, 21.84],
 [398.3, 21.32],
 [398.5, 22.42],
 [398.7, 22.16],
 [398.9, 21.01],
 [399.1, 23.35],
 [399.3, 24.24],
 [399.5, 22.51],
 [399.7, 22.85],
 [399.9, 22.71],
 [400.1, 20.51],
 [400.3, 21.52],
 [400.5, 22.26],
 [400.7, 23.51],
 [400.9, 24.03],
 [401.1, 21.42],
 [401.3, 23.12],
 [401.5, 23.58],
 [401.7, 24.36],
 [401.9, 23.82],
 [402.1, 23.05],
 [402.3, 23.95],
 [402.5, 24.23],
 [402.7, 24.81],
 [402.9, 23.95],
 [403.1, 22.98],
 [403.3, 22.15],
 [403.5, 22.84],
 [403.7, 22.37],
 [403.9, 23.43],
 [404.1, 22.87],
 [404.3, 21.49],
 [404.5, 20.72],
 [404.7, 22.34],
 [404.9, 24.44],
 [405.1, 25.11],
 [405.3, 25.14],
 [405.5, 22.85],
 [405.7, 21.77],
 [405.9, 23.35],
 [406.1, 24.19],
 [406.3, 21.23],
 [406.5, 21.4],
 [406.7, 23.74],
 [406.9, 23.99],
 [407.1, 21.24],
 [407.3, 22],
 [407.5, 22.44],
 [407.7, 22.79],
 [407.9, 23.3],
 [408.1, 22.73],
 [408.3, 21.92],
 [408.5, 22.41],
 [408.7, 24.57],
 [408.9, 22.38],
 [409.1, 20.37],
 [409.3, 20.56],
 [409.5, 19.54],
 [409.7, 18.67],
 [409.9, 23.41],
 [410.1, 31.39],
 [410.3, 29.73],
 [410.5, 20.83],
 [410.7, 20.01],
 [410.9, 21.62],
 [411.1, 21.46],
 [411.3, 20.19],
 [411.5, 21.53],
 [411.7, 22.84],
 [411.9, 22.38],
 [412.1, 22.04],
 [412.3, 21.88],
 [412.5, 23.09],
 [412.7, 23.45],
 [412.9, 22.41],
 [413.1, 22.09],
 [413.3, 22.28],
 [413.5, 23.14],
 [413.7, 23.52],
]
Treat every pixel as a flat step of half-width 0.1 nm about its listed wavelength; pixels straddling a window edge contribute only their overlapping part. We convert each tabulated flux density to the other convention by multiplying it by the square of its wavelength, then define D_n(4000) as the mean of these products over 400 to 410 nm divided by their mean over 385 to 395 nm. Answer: 1.25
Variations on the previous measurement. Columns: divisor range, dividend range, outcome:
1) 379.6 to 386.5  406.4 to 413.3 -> 1.42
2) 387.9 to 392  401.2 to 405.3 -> 1.24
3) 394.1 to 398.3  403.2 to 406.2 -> 1.26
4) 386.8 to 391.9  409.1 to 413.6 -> 1.24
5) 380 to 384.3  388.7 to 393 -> 1.19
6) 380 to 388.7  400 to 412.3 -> 1.36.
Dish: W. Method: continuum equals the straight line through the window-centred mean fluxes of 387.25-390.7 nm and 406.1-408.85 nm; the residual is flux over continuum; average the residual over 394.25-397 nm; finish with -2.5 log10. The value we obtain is 0.11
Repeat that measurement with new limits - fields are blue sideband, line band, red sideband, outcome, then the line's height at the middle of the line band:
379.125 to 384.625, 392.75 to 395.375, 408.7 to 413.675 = 0.09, 19.5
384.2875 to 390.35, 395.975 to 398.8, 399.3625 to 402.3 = 0.18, 22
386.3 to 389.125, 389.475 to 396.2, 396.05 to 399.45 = 0.04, 19.9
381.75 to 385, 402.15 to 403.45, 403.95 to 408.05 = -0.08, 22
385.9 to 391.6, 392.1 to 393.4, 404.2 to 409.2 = 0.20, 20.8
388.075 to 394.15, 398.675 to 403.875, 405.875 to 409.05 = -0.08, 21.3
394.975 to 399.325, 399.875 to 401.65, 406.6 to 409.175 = -0.10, 20.6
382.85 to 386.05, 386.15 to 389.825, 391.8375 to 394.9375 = -0.12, 17.8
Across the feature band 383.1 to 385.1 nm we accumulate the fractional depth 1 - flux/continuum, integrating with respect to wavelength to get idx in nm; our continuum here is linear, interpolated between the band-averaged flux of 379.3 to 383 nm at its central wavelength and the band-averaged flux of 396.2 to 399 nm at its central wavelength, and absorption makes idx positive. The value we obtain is 0.16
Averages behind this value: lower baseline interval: 17.9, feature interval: 16.7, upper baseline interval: 19.2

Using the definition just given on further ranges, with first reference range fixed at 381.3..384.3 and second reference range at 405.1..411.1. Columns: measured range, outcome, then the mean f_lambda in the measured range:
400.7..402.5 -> -0.185 nm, 23.5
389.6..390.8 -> -0.107 nm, 20.3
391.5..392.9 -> -0.010 nm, 19.3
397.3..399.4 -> -0.085 nm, 21.4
